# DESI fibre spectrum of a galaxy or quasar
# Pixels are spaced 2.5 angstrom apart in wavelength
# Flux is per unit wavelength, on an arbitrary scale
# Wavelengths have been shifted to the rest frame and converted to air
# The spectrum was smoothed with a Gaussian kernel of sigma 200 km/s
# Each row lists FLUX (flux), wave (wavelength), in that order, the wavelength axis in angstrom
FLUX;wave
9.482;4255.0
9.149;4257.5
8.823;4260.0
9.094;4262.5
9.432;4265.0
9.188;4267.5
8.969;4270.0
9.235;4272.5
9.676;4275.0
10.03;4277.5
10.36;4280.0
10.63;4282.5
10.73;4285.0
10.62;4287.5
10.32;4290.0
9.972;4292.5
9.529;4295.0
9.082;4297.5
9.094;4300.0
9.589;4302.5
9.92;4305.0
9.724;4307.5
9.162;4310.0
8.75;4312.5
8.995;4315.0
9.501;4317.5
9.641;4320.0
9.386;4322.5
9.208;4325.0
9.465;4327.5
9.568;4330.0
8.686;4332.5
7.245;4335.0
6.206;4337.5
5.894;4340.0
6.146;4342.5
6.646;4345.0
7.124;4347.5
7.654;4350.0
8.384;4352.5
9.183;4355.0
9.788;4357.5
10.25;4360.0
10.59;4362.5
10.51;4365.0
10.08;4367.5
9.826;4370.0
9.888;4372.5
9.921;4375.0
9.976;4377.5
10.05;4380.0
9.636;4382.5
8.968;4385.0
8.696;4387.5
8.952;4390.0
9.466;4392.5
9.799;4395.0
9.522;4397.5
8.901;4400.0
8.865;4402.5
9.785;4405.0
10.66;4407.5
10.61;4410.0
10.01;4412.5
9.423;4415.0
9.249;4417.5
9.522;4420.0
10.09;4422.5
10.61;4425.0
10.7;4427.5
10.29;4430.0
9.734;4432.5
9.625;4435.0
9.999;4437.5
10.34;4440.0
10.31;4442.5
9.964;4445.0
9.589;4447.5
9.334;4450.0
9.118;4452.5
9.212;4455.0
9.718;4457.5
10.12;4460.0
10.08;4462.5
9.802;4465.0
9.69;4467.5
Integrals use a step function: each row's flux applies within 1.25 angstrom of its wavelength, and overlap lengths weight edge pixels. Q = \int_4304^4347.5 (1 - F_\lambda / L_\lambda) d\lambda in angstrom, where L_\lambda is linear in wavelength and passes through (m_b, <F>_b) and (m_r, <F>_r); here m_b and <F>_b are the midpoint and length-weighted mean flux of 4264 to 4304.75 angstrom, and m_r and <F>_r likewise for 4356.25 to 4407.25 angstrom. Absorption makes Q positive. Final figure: 5.87 angstrom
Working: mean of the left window 9.78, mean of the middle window 8.43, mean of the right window 9.69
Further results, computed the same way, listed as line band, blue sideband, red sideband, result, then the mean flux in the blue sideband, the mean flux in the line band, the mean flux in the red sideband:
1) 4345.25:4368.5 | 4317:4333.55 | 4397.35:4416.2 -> 0.8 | 9.35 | 9.16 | 9.73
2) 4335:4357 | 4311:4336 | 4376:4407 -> 4.6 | 9.06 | 7.25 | 9.42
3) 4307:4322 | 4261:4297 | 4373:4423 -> 0.7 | 9.82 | 9.28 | 9.6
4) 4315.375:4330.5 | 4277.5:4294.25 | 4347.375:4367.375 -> 0.6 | 10.4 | 9.43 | 9.35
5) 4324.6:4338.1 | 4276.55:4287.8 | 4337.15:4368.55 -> 0.9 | 10.5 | 8.45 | 8.39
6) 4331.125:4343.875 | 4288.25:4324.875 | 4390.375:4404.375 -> 3.5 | 9.48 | 6.86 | 9.31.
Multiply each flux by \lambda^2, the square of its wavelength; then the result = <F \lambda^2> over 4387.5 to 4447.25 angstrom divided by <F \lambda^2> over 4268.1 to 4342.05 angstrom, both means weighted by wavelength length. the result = 1.1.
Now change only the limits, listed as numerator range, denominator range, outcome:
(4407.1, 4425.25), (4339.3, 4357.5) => 1.37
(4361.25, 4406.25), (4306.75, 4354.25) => 1.19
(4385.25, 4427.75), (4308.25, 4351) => 1.22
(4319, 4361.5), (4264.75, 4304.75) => 0.87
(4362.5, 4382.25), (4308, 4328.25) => 1.11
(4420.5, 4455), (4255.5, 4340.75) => 1.14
